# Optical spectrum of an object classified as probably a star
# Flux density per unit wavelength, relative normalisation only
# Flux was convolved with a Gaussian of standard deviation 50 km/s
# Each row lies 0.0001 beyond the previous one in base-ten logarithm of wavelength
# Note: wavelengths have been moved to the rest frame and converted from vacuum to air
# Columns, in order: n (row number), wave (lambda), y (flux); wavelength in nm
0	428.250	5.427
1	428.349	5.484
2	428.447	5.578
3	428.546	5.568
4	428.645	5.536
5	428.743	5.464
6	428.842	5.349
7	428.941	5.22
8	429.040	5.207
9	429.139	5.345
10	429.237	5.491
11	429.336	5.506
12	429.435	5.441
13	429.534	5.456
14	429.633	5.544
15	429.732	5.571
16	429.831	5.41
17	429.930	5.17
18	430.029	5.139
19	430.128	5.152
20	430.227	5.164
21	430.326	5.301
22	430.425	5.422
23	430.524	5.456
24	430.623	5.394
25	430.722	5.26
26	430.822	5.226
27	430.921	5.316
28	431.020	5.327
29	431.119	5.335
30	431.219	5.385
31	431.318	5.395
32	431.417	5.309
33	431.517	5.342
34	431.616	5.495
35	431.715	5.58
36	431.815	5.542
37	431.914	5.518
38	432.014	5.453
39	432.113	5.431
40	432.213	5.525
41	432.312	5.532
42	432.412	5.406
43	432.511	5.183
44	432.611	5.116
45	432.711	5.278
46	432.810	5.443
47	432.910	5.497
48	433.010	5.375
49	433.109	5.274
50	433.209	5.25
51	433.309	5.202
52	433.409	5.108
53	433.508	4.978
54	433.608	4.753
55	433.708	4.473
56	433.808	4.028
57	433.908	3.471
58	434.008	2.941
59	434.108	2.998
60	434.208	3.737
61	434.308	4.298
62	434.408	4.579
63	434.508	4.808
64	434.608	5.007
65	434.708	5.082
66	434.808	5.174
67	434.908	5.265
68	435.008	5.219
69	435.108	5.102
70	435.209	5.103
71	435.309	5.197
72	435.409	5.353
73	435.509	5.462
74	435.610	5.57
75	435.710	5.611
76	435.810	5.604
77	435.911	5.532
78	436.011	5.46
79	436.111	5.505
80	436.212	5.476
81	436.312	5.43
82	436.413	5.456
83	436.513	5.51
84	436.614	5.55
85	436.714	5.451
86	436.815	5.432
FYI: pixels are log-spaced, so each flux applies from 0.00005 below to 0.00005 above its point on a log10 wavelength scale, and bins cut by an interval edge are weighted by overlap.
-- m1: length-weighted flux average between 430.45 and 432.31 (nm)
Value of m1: 5.41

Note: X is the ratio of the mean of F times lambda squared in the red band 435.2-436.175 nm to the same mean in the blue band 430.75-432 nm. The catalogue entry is 1.03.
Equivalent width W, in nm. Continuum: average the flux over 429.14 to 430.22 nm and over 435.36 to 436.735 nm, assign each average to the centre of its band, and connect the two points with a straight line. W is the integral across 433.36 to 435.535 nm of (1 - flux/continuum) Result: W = 0.33 nm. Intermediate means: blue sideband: 5.38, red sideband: 5.5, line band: 4.64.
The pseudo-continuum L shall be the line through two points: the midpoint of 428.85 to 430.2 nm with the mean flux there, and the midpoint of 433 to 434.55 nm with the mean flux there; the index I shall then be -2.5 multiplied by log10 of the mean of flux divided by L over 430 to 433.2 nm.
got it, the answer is -0.10 mag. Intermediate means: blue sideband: 5.35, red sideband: 4.43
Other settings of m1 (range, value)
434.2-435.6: 5.01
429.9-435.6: 5.08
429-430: 5.41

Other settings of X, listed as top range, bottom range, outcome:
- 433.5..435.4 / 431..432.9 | 0.85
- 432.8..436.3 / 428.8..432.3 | 0.94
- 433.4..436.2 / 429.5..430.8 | 0.93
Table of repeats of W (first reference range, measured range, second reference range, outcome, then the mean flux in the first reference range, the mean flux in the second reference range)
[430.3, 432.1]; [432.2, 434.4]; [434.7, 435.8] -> 0.25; 5.39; 5.31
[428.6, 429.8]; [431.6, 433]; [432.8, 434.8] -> -0.16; 5.43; 4.61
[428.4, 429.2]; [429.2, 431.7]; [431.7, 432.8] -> 0.02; 5.41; 5.41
